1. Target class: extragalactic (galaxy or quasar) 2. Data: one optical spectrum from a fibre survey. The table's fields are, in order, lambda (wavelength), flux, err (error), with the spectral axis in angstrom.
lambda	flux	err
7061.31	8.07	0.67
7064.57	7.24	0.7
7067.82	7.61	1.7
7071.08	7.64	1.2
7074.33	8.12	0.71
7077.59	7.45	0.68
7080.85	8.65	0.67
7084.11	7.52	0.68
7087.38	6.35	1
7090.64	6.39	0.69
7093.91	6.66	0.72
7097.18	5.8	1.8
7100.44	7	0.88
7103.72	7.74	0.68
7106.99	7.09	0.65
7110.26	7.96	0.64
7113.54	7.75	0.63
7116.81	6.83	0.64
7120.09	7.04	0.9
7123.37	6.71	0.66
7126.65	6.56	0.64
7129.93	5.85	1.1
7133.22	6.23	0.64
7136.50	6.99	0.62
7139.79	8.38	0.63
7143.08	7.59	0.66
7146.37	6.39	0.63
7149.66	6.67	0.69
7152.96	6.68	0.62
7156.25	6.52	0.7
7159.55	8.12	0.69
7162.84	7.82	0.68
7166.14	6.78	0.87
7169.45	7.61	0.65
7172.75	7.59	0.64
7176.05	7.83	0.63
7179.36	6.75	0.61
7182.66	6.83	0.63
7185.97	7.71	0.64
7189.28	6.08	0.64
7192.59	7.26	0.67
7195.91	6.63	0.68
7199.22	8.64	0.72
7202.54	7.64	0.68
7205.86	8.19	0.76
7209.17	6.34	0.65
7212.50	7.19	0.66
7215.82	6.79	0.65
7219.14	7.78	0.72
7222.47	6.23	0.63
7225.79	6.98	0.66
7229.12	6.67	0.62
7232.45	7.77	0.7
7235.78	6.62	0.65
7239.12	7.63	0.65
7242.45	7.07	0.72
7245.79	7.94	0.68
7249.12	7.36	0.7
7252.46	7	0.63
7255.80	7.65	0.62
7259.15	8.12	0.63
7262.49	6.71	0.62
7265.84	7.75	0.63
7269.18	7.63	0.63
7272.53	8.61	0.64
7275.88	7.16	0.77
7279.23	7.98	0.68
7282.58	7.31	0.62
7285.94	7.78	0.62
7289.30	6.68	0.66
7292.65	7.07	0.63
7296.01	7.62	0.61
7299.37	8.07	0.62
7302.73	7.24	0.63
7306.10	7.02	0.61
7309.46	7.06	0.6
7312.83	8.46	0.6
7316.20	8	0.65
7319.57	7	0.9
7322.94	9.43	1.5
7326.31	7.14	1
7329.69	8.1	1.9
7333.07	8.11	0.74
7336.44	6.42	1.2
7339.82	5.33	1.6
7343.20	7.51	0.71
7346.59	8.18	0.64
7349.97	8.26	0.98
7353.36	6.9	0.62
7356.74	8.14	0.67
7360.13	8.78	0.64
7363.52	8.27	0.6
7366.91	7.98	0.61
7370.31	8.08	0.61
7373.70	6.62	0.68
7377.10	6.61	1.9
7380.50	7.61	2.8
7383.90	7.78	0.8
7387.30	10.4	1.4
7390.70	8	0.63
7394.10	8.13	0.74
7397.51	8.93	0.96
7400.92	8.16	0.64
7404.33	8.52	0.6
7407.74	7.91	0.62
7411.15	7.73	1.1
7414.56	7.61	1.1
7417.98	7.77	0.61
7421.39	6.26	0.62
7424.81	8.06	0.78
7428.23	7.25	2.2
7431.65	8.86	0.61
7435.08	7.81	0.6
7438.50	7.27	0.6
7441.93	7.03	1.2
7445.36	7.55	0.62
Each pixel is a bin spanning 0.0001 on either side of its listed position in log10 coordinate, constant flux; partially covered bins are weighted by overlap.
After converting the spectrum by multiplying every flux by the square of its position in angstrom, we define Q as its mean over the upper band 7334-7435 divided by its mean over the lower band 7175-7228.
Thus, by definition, 1.1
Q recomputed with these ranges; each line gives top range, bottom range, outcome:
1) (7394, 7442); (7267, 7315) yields 1.07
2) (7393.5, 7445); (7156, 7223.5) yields 1.14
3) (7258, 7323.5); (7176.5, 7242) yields 1.09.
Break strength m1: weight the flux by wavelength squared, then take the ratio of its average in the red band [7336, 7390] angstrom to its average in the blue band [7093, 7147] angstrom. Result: 1.2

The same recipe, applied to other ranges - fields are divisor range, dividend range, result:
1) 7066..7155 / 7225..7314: 1.10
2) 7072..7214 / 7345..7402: 1.20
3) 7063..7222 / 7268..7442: 1.14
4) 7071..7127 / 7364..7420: 1.21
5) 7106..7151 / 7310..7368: 1.17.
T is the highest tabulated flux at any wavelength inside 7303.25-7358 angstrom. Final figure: 9.43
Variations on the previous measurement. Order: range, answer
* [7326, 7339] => 8.11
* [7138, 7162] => 8.38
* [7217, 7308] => 8.61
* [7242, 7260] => 8.12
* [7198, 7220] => 8.64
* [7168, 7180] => 7.83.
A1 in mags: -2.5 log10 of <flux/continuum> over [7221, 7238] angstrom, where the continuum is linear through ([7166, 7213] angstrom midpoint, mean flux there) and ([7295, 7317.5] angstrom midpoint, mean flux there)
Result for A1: 0.08 mag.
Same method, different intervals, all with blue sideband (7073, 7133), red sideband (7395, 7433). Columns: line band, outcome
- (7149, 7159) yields 0.065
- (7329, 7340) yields 0.084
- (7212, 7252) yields 0.037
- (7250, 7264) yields 0.015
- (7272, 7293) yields 0.010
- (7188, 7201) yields 0.018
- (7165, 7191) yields 0.016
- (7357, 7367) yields -0.082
